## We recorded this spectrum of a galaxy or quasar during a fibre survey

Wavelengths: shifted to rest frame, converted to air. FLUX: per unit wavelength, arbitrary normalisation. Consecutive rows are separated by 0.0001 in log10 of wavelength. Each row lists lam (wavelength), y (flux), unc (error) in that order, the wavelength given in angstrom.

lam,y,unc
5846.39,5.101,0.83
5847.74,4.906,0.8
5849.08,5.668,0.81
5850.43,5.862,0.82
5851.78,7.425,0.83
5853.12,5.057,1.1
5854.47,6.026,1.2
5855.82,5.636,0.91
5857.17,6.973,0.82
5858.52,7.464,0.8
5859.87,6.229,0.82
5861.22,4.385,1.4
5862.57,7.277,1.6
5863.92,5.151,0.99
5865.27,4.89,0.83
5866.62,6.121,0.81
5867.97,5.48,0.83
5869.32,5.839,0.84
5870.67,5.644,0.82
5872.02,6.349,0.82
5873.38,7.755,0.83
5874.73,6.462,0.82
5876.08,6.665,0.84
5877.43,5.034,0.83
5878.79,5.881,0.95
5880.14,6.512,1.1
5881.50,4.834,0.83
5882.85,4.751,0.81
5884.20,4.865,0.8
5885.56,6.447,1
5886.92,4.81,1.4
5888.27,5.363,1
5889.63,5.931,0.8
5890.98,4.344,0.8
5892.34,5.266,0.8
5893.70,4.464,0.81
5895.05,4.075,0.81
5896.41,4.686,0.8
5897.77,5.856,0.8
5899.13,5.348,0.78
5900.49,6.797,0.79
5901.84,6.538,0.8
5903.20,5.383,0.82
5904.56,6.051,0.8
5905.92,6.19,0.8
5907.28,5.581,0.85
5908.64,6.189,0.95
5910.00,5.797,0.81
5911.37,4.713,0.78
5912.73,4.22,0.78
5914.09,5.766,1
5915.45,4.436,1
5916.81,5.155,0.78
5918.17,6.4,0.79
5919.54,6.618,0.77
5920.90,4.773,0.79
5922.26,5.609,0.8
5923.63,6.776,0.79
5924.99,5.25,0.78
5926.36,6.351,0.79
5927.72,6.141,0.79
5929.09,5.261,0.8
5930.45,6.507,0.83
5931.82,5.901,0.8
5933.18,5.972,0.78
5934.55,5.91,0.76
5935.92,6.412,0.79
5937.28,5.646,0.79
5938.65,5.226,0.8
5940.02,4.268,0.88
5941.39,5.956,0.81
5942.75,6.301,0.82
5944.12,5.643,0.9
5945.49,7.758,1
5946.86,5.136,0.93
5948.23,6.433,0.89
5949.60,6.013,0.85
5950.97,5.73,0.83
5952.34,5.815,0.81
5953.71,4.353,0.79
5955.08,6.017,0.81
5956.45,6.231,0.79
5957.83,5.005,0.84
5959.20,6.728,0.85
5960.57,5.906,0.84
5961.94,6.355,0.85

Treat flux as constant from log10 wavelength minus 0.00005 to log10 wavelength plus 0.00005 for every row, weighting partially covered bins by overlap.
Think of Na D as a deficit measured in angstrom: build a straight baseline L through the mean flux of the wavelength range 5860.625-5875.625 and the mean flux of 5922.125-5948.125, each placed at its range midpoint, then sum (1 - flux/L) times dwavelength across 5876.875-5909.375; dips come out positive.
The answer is 2.6 angstrom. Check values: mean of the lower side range 5.96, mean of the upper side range 5.91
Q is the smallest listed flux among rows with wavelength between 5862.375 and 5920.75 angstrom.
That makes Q 4.075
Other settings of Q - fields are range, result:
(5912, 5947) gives 4.22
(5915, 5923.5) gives 4.436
